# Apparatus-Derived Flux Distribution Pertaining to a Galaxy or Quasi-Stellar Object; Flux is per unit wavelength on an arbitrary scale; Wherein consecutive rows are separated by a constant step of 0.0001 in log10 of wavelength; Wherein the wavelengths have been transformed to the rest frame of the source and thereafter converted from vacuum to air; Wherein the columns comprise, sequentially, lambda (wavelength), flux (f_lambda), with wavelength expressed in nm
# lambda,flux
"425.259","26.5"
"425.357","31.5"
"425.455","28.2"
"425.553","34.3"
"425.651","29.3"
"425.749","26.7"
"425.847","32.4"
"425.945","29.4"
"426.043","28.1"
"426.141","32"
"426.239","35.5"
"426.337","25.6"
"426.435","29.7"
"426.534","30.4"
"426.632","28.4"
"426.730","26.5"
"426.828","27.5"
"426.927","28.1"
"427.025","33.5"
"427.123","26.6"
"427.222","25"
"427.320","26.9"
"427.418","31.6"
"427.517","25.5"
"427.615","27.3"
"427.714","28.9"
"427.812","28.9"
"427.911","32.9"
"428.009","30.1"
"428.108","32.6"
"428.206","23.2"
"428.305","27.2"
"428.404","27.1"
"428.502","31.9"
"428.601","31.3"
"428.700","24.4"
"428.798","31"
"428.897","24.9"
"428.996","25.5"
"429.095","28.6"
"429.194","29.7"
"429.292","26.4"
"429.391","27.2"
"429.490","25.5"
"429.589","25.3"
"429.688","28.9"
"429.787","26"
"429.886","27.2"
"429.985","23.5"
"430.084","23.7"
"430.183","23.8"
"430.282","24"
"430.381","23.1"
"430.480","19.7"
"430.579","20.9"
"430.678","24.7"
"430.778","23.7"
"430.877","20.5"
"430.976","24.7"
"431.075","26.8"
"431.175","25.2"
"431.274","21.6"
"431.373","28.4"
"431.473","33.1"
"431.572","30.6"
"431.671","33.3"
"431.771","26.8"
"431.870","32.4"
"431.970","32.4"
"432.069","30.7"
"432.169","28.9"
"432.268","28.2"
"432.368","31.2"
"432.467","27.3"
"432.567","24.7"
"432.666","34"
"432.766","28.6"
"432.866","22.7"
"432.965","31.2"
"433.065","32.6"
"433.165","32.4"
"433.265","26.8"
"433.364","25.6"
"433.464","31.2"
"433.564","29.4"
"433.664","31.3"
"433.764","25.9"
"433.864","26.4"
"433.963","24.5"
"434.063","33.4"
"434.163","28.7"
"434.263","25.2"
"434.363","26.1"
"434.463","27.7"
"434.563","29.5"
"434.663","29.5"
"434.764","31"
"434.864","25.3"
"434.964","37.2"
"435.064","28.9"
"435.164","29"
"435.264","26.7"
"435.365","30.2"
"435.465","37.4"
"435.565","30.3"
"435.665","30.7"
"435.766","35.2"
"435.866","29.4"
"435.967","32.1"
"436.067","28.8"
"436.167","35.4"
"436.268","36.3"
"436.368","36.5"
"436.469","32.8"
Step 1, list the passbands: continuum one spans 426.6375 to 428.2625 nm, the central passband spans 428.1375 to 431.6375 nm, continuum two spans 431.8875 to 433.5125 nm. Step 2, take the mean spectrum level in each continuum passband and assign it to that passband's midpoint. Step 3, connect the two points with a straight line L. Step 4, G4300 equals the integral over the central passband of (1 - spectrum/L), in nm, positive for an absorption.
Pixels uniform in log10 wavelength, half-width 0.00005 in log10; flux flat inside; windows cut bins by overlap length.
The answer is 0.340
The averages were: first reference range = 28.4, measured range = 26.1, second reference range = 29.3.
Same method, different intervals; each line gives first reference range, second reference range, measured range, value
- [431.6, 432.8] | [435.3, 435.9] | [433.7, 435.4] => 0.16 nm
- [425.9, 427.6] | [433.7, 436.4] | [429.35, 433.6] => 0.35 nm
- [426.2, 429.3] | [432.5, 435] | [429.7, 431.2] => 0.25 nm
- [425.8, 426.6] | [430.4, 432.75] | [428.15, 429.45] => 0.06 nm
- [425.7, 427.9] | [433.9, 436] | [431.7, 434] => 0.05 nm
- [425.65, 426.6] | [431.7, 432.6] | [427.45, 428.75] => 0.05 nm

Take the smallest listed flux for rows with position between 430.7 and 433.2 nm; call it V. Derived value 20.5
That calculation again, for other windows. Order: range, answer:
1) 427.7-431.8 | 19.7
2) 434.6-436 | 25.3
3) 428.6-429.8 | 24.4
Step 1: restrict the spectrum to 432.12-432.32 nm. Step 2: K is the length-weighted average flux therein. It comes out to 28.6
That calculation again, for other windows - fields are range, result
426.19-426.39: 30.6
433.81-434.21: 28.3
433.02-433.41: 29.4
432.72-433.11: 28.7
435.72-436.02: 32.2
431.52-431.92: 30.8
